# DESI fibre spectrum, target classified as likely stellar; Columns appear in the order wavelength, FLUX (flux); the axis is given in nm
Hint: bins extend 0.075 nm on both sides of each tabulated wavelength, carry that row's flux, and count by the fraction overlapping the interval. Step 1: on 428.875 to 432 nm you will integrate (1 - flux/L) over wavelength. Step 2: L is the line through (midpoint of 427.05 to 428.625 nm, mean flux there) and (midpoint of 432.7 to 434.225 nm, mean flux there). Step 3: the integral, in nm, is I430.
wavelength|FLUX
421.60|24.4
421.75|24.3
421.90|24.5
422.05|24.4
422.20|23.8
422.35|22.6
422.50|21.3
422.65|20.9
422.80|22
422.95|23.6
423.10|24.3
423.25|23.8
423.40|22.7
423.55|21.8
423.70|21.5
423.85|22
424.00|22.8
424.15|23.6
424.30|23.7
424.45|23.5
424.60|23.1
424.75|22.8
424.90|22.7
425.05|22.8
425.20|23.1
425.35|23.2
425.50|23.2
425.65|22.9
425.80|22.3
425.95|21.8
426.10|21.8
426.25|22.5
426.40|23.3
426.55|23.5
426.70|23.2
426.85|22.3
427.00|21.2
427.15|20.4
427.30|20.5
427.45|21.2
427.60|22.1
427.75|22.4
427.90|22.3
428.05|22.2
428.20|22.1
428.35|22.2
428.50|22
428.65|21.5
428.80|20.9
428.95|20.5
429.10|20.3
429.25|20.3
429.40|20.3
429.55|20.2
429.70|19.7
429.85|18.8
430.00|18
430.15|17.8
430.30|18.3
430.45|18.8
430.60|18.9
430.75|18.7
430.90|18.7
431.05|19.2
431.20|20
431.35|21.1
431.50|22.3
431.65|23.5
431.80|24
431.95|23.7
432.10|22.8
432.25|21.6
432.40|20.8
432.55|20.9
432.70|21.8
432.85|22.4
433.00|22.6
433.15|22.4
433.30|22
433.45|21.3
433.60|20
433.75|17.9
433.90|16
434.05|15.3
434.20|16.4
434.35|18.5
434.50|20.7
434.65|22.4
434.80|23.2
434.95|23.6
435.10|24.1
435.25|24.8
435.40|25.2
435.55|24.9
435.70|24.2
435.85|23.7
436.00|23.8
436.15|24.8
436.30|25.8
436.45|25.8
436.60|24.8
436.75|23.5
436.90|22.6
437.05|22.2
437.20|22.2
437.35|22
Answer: 0.11 nm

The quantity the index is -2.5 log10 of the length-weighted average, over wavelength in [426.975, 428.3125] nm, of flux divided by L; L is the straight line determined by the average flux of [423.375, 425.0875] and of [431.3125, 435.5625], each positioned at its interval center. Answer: 0.03 mag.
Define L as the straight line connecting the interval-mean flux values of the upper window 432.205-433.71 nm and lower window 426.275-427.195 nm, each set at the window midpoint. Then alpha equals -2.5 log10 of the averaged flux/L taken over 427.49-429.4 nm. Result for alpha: 0.03 mag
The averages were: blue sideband 22.4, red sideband 21.5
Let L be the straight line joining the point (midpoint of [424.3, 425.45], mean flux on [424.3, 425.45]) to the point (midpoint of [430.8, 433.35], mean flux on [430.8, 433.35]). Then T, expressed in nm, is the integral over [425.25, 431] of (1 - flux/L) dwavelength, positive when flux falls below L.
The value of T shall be 0.36 nm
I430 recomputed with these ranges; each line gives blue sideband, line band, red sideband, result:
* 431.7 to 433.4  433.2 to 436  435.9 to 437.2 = 0.22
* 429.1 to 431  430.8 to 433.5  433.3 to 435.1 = -0.31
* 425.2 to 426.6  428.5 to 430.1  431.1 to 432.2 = 0.17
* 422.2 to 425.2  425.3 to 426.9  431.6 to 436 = -0.01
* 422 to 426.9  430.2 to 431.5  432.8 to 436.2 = 0.16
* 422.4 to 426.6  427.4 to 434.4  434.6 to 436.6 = 0.93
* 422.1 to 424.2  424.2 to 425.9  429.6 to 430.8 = -0.11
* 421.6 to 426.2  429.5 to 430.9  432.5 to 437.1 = 0.23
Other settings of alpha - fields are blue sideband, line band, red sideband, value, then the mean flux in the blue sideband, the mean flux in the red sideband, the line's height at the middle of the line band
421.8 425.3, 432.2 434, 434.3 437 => 0.139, 22.9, 23.7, 23.6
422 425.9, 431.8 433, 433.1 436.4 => -0.003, 22.8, 21.9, 22.1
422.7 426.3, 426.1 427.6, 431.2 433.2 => 0.030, 22.8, 22.2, 22.6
